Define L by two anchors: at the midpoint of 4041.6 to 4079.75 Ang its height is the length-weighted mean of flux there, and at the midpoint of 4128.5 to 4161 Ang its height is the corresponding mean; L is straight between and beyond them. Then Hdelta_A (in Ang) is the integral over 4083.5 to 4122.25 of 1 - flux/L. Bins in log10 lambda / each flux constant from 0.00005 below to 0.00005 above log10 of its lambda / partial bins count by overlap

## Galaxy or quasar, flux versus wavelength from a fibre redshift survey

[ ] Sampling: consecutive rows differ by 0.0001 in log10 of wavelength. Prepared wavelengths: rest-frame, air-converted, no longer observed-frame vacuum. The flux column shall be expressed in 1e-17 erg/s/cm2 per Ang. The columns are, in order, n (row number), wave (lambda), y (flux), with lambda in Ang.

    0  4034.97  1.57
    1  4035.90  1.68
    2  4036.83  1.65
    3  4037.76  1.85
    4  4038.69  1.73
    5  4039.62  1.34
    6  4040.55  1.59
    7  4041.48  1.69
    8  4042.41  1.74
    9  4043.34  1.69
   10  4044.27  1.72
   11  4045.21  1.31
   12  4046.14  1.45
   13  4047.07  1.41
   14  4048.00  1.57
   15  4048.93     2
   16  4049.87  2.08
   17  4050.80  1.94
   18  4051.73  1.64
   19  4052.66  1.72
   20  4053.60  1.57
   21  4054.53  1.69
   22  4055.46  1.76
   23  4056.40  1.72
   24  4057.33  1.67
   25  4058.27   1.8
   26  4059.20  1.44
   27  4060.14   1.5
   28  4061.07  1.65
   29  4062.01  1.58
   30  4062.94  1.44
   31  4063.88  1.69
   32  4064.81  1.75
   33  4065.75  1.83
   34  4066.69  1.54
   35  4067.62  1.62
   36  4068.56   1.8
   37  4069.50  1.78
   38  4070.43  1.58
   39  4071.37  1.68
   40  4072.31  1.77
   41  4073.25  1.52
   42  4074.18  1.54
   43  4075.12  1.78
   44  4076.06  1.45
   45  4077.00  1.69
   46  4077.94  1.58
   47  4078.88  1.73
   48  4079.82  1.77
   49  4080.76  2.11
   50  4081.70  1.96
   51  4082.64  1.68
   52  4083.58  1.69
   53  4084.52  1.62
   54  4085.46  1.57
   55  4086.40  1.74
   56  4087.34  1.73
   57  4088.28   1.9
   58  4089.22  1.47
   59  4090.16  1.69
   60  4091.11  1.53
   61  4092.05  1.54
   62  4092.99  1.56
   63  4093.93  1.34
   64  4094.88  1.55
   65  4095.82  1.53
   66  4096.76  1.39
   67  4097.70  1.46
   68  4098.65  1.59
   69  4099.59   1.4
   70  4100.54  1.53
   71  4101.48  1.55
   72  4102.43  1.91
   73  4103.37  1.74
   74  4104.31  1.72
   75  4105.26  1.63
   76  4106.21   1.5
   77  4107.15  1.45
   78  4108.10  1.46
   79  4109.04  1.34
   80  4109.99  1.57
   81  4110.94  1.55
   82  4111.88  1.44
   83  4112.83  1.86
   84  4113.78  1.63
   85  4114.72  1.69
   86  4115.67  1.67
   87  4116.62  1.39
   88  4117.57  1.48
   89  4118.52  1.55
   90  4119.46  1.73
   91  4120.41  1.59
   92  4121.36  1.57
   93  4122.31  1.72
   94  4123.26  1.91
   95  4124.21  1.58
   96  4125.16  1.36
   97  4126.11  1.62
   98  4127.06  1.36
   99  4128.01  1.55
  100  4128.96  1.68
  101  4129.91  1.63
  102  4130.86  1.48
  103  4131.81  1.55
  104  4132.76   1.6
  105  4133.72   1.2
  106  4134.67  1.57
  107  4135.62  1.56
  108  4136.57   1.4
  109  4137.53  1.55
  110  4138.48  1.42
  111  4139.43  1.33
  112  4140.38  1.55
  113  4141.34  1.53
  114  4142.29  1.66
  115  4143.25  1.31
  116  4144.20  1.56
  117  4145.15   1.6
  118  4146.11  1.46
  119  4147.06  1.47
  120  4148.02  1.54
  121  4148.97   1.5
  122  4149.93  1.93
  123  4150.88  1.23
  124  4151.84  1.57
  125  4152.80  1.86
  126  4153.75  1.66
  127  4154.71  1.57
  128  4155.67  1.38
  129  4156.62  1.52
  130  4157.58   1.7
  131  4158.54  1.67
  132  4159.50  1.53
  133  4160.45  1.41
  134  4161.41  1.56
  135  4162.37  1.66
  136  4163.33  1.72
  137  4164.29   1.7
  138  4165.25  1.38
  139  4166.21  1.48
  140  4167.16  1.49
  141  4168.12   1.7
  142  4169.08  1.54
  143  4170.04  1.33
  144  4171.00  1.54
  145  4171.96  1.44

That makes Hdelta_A 0.38 Ang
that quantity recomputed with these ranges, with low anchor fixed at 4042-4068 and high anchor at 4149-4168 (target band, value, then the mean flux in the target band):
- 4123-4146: 1.16 Ang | 1.52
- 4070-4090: -0.63 Ang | 1.69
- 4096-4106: 0.23 Ang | 1.59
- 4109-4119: 0.28 Ang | 1.57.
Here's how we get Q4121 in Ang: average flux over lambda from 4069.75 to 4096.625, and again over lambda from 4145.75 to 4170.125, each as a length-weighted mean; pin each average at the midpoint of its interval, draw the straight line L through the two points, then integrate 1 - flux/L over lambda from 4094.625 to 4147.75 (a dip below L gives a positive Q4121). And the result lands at 2.0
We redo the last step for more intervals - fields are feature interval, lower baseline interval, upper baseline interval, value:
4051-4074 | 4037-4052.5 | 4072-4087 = 0.4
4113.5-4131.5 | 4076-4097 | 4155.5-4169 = 0.3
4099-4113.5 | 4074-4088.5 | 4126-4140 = 0.3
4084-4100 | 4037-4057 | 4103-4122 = 0.4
